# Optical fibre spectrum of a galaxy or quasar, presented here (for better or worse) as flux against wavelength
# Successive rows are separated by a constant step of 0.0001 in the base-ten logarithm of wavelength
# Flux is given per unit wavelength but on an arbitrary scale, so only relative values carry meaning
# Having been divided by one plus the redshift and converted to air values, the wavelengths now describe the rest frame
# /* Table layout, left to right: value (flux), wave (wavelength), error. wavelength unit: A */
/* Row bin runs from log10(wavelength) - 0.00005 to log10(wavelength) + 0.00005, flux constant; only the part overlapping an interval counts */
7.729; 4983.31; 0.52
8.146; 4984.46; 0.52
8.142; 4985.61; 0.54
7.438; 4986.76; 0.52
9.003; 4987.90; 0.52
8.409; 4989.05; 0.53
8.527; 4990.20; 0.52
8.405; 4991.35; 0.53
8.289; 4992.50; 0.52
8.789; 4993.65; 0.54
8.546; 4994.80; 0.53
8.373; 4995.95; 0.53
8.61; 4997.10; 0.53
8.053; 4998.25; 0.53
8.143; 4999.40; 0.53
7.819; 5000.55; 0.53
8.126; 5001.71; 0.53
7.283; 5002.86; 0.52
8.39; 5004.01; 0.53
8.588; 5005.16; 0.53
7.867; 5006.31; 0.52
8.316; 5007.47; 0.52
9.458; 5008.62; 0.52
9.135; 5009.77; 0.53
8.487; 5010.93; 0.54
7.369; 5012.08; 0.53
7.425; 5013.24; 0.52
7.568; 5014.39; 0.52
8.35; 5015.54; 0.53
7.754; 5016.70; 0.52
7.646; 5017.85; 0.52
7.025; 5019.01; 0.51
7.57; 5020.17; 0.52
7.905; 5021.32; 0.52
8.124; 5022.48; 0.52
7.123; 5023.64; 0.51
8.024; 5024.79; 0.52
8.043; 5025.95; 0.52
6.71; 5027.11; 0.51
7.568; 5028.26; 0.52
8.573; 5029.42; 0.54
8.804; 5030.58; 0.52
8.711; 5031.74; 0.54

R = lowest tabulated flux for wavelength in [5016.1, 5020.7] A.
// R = 7.025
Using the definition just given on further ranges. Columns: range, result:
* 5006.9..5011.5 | 8.316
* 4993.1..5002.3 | 7.819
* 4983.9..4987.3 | 7.438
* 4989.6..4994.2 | 8.289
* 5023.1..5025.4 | 7.123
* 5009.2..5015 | 7.369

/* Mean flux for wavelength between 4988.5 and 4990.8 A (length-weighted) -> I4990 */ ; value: 8.46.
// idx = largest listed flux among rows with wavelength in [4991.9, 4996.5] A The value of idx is 8.789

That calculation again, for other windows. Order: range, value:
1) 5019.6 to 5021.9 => 7.905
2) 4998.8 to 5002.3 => 8.143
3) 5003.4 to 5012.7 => 9.458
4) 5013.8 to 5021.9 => 8.35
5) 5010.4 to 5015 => 8.487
